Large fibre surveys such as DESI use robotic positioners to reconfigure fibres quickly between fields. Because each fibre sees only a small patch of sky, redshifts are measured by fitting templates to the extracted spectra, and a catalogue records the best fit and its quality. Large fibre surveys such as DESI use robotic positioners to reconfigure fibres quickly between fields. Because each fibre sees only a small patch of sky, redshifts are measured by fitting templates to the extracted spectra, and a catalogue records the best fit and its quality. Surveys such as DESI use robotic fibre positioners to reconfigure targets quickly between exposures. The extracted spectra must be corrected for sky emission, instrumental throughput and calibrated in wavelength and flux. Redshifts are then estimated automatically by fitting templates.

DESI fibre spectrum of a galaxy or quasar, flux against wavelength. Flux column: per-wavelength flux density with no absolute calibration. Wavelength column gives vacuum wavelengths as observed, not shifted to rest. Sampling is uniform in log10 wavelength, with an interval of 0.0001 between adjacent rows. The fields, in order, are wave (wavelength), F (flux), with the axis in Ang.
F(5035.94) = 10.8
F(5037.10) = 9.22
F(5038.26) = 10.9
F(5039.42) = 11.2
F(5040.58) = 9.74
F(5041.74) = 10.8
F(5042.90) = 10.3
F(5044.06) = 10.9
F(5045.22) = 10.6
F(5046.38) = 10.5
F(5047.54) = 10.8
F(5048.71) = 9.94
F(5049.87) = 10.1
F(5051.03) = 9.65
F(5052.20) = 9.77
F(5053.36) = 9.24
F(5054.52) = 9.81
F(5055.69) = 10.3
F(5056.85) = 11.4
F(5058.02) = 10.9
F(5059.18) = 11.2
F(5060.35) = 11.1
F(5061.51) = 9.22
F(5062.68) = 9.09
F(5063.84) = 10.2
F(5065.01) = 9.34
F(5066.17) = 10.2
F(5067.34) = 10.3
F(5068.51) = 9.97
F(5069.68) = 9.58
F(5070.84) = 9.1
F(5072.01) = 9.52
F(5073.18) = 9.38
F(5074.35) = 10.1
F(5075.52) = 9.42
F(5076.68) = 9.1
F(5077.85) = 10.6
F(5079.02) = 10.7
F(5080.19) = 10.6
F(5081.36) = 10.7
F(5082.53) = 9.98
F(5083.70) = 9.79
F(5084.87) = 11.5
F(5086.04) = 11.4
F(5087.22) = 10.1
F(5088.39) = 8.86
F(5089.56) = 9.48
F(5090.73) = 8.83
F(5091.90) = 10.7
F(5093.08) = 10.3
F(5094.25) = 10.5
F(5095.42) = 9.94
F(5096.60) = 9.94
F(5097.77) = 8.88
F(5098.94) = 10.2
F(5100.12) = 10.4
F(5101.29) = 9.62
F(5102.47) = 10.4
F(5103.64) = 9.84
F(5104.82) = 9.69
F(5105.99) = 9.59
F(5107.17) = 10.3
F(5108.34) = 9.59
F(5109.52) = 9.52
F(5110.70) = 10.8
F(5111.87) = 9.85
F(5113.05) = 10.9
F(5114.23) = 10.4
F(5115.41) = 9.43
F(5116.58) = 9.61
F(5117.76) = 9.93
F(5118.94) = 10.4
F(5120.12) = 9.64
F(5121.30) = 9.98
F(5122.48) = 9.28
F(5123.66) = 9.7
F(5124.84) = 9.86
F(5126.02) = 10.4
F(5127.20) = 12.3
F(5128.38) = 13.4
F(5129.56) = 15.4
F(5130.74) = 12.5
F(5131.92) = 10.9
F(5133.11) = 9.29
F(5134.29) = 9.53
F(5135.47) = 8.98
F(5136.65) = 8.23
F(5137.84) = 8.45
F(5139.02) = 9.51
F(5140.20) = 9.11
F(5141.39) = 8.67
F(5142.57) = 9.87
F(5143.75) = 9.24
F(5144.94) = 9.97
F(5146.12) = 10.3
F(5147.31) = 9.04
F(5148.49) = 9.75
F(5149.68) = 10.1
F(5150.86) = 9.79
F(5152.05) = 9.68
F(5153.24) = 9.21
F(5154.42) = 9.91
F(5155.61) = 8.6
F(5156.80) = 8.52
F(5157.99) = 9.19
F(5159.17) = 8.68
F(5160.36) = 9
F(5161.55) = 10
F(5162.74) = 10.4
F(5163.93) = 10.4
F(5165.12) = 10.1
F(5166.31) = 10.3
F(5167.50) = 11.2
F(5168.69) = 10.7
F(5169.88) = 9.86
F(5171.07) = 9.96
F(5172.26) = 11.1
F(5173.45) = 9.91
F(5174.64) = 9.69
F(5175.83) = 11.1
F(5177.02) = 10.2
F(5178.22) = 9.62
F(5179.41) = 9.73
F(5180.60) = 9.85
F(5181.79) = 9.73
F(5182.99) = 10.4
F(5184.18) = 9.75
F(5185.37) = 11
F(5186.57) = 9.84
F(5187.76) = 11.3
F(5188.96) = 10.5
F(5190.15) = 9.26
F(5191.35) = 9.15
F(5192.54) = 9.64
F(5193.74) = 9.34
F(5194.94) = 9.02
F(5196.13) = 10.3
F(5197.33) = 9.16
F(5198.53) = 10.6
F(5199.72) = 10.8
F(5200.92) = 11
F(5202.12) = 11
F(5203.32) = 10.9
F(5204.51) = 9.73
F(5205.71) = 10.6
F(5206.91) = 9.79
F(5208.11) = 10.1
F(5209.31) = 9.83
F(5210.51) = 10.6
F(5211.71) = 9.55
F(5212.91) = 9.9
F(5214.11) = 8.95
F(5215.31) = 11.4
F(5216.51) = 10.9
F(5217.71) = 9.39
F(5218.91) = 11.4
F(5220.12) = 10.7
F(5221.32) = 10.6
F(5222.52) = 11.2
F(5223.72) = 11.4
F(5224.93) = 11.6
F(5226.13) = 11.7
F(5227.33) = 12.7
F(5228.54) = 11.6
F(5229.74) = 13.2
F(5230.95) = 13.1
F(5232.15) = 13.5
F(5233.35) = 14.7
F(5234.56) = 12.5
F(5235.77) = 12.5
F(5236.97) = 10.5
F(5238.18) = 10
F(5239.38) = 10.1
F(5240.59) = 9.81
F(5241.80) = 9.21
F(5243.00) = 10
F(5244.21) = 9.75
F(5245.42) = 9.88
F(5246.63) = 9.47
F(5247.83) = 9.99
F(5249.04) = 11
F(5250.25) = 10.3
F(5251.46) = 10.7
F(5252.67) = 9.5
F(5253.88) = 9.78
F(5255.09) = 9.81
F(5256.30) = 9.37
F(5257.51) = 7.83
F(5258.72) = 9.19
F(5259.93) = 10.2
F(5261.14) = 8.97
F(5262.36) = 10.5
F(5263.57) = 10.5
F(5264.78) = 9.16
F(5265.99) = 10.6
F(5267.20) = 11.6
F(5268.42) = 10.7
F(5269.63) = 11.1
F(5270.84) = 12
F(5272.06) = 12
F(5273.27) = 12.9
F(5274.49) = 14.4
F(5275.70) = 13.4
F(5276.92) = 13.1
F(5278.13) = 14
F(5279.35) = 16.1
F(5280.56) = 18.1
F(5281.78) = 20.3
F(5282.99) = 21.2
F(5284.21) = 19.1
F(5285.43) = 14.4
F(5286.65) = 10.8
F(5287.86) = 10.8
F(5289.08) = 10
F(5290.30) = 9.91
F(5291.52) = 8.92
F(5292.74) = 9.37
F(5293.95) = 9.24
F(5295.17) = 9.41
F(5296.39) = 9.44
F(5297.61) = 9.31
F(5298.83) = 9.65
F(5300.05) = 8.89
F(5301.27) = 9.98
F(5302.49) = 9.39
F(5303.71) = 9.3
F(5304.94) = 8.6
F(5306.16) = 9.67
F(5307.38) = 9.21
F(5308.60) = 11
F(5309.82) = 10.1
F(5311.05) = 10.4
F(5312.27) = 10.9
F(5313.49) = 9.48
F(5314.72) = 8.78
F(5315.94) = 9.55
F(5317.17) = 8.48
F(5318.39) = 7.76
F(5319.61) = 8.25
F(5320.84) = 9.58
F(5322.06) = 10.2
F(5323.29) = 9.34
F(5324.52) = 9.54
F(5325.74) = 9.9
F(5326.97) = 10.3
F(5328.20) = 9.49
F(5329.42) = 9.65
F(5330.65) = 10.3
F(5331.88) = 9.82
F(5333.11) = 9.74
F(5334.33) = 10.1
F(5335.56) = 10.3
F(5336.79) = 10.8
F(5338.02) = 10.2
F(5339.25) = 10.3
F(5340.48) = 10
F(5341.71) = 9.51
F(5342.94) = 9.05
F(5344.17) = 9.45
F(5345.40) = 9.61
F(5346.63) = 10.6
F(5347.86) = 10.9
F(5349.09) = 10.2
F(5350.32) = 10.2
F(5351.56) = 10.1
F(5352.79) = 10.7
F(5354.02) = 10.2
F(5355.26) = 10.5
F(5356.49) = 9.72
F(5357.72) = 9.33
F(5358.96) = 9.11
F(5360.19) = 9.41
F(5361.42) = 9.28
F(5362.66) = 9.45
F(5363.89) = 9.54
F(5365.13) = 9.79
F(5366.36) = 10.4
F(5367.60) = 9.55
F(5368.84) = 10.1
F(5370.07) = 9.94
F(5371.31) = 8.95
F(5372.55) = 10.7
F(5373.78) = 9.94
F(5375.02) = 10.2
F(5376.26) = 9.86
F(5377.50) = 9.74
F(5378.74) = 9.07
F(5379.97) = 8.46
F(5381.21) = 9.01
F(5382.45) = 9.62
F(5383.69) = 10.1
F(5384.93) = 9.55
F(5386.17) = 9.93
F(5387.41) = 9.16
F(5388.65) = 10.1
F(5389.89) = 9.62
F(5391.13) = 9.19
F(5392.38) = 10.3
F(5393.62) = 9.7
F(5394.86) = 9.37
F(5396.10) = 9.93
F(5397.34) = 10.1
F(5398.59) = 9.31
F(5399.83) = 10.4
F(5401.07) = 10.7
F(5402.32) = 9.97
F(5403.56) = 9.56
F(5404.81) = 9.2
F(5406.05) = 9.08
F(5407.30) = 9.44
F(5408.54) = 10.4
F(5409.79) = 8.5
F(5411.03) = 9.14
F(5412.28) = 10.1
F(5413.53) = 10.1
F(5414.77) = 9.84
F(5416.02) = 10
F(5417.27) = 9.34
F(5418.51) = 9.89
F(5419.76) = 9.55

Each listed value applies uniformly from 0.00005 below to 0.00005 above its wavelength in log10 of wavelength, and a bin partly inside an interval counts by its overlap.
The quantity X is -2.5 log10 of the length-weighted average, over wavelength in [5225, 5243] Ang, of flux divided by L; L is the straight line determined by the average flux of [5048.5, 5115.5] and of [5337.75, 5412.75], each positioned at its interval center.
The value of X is -0.19 mag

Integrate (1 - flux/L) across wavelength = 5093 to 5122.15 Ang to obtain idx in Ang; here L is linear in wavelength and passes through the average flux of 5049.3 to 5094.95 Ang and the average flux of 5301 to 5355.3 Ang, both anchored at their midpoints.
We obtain 0.1 Ang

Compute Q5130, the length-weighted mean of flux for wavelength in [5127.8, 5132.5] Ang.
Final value 13.1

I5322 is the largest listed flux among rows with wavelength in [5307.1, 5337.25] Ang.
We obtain 11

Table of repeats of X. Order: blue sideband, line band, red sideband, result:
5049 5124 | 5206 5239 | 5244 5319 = -0.054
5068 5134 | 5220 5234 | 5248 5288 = -0.044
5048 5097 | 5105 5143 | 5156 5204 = -0.012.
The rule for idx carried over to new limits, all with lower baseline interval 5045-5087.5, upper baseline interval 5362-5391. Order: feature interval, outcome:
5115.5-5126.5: 0.2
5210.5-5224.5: -0.8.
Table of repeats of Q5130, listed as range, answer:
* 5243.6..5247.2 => 9.68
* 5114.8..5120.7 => 9.81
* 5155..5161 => 8.8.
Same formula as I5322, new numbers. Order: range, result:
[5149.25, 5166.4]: 10.4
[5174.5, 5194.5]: 11.3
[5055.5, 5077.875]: 11.4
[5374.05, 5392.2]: 10.2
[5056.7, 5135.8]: 15.4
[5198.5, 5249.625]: 14.7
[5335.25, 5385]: 10.9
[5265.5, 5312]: 21.2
